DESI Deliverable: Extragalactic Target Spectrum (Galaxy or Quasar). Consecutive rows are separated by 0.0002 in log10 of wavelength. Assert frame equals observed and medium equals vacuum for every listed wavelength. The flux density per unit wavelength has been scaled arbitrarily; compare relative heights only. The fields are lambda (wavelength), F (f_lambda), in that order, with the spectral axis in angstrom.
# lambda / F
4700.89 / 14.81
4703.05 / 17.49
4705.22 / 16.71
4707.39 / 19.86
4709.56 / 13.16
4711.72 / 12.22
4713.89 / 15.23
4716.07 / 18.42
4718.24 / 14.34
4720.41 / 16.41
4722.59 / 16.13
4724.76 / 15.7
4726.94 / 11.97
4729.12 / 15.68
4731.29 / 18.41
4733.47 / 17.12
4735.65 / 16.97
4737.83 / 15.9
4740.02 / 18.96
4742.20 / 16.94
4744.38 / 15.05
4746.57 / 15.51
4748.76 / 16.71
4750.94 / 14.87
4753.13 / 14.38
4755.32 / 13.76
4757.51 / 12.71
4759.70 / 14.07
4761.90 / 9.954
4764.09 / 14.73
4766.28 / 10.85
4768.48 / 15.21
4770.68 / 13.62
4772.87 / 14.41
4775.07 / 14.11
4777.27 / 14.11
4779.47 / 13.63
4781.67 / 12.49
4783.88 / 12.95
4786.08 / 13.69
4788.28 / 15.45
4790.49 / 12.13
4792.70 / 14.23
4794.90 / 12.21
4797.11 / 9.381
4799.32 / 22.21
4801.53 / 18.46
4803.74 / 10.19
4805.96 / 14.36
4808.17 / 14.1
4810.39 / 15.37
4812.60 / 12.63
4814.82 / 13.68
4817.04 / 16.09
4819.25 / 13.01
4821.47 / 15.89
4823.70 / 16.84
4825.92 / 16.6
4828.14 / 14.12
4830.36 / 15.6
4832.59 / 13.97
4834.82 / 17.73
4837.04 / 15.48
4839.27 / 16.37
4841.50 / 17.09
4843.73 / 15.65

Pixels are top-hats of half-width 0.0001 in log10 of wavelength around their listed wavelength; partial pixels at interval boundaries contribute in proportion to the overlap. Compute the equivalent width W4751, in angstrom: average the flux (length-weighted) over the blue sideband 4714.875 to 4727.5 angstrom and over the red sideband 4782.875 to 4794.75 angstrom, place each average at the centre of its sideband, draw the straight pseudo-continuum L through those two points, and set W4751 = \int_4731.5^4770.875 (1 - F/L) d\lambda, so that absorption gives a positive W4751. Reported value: -0.5 angstrom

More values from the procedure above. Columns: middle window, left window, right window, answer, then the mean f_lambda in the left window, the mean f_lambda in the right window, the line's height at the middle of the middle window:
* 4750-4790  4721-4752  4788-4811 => 4.2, 16.1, 14.3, 15.2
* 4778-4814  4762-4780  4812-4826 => 0.9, 13.6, 14.9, 14.3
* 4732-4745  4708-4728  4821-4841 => -1.5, 15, 15.9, 15.1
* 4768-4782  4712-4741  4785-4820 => 0.9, 16.1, 14.2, 14.9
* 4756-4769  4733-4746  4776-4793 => 1.9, 16.8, 13.6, 15.1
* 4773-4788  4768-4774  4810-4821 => 0.7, 14.3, 14.2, 14.3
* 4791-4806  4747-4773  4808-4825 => 0.1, 13.8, 14.8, 14.4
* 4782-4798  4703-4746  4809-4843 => 2.8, 16.1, 15.4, 15.6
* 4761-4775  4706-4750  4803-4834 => 1.9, 16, 14.5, 15.4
